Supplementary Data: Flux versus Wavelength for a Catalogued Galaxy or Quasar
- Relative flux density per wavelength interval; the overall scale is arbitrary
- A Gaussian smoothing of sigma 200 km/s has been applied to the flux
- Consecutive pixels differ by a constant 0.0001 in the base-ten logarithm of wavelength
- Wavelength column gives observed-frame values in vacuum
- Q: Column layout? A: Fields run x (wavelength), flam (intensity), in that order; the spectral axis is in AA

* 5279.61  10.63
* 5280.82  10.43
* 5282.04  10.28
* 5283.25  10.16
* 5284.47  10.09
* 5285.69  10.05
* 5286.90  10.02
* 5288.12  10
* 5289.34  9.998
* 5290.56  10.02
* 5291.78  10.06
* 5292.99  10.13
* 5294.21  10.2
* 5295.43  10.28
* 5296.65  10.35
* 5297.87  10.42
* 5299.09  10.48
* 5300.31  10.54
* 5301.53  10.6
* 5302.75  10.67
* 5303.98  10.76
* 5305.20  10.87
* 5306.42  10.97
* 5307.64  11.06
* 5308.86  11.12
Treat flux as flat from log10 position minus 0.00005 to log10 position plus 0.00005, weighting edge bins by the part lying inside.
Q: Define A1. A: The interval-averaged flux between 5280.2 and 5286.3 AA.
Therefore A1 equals 10.2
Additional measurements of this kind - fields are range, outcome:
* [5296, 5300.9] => 10.4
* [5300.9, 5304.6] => 10.7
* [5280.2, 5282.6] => 10.4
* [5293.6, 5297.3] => 10.3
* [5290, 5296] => 10.1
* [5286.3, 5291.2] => 9.99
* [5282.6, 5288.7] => 10.1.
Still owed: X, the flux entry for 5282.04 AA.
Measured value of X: 10.28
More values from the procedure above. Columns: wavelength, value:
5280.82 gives 10.43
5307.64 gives 11.06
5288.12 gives 10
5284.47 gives 10.09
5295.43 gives 10.28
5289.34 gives 9.998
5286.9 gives 10.02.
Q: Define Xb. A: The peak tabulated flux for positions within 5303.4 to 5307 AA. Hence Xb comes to 10.97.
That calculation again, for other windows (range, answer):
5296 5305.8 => 10.87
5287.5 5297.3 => 10.35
